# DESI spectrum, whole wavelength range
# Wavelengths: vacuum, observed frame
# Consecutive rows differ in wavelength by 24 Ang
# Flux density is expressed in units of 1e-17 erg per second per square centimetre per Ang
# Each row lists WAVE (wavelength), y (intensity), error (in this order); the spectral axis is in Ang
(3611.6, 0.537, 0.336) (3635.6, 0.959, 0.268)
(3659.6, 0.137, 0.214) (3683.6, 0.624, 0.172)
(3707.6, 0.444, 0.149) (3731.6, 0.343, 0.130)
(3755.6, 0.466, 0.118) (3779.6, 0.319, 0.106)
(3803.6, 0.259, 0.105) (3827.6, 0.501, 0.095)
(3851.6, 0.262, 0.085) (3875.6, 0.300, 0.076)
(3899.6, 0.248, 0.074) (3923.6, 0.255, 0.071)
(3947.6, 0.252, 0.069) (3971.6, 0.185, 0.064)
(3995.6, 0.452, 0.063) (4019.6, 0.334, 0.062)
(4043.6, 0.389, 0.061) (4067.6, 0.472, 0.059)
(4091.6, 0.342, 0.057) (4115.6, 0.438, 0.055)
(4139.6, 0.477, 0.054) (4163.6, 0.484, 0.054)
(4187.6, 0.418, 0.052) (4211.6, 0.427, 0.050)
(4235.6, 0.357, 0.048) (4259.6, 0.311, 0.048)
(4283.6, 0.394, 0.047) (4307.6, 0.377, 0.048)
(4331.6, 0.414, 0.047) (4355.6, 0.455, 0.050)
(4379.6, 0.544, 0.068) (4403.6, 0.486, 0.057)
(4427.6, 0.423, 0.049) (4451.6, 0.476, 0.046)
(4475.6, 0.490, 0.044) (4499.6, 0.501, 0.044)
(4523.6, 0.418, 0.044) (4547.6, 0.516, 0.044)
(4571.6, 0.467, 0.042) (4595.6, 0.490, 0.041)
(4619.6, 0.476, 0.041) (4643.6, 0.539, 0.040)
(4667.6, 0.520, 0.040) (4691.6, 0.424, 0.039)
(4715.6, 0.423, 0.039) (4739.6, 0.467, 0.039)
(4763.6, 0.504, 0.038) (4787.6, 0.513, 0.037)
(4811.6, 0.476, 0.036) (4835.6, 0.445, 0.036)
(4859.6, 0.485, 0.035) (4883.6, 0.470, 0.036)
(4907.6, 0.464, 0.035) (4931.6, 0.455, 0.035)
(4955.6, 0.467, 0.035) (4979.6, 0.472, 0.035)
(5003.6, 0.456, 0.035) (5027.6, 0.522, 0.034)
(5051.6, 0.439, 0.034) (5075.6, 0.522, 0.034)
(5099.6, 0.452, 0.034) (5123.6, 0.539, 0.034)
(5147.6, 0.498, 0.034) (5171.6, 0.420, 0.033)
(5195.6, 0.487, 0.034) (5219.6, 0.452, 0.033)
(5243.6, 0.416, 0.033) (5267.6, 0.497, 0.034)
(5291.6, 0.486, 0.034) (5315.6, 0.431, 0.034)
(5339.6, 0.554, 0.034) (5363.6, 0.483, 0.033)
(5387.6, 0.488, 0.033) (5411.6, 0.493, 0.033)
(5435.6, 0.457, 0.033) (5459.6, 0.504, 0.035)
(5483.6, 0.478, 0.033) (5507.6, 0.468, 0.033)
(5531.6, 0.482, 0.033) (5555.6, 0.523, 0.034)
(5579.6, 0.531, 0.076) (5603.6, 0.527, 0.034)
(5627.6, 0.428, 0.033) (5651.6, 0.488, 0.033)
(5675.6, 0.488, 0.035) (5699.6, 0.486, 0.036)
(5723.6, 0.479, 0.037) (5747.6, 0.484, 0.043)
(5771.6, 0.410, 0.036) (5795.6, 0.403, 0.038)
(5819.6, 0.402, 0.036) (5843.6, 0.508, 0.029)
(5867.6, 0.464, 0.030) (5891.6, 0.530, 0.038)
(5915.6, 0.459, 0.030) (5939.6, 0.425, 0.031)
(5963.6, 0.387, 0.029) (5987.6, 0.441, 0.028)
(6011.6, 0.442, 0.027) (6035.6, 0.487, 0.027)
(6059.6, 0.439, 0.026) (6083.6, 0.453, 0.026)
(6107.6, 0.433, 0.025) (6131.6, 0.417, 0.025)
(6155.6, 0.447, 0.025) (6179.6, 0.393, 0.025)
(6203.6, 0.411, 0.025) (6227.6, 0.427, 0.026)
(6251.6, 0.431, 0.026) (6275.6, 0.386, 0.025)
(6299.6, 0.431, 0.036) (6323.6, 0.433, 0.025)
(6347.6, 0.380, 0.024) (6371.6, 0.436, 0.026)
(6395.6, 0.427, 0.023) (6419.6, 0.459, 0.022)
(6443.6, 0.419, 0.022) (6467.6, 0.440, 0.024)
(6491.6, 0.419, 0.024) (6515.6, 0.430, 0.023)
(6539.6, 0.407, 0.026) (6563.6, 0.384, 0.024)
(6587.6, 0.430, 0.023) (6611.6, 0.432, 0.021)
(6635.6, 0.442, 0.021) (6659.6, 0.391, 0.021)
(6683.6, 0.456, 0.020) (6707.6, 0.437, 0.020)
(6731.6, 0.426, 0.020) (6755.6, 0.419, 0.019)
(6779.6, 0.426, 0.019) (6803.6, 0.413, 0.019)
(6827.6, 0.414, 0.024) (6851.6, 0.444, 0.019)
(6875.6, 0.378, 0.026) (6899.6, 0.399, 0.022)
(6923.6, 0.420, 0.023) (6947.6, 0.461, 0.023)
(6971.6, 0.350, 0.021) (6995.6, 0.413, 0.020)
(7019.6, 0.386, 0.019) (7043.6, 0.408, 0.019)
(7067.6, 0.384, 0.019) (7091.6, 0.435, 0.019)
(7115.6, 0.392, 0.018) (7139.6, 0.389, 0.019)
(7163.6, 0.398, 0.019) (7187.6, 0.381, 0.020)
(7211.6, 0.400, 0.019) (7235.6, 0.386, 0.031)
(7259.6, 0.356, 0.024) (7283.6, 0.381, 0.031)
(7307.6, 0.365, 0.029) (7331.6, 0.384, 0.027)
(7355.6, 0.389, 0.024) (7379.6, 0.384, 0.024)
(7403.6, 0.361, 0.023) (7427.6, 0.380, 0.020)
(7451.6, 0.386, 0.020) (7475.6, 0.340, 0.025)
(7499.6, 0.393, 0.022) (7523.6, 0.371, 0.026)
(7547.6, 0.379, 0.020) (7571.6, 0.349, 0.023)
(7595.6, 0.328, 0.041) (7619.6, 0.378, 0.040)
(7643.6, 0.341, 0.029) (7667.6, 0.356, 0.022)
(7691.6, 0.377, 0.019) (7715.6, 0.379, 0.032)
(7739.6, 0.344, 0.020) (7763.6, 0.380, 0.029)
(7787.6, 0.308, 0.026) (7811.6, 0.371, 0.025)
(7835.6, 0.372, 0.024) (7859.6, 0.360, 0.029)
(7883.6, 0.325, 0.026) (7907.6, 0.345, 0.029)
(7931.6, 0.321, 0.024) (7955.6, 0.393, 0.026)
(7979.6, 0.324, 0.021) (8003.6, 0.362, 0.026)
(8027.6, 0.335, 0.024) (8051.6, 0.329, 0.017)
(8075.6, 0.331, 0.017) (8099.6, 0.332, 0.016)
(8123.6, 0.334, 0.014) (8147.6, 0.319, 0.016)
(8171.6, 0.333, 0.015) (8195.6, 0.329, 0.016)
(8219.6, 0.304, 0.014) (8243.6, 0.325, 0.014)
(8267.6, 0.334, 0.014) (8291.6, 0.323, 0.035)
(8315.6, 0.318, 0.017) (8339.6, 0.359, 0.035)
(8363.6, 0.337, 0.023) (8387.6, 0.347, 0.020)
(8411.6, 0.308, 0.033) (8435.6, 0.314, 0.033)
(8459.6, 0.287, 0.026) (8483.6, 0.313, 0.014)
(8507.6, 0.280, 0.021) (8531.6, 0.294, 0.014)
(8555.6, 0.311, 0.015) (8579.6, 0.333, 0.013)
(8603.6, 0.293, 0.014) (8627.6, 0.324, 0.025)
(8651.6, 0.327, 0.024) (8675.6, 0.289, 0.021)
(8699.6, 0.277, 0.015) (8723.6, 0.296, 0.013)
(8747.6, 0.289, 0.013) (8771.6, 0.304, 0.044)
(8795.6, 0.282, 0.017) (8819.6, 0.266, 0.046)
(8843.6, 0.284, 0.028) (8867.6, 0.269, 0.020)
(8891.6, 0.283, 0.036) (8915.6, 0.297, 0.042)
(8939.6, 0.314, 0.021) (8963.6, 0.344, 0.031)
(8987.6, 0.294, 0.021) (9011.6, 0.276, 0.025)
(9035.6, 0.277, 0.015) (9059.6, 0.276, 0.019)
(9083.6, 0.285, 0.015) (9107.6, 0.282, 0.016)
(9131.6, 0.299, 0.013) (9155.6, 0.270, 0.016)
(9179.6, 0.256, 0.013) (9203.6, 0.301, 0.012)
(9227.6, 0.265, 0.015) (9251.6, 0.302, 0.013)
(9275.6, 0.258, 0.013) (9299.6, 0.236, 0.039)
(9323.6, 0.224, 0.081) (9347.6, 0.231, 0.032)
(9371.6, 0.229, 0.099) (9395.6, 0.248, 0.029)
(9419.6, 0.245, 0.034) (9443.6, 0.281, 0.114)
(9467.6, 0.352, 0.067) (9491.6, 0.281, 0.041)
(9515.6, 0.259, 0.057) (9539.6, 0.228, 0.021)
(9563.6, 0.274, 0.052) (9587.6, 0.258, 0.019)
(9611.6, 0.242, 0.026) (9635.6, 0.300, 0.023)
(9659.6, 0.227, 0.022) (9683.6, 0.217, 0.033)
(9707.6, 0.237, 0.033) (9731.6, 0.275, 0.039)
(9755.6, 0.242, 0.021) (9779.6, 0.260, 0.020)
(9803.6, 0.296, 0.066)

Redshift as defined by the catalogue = 0.000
